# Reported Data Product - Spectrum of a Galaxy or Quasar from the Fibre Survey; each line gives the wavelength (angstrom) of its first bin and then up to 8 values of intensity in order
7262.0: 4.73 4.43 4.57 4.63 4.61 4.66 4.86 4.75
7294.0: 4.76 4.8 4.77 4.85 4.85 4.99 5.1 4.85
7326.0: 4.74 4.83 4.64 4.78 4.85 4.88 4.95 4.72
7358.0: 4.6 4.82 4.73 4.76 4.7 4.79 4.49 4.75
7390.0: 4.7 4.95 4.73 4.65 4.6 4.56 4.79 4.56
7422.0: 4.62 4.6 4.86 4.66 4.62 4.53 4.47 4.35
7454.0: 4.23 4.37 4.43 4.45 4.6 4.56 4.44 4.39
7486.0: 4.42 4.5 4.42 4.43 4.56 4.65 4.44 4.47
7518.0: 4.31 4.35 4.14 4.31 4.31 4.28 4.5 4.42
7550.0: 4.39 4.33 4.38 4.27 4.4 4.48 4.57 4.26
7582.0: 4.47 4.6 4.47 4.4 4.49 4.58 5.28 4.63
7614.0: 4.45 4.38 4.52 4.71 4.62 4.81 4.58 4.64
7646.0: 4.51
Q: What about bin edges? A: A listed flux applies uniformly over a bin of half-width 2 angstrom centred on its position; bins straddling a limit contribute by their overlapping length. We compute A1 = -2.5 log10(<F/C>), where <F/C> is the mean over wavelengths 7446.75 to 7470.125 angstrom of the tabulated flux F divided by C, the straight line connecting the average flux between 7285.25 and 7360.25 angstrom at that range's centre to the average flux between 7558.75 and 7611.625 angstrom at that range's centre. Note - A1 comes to 0.07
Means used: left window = 4.82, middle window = 4.39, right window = 4.53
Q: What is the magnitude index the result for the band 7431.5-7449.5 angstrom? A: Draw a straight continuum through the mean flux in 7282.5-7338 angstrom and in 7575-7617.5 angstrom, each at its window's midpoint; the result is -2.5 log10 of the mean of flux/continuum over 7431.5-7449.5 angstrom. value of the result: 0.03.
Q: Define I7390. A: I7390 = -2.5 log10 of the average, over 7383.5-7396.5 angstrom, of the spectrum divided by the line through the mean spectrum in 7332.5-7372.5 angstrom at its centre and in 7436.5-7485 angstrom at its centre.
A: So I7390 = -0.03 mag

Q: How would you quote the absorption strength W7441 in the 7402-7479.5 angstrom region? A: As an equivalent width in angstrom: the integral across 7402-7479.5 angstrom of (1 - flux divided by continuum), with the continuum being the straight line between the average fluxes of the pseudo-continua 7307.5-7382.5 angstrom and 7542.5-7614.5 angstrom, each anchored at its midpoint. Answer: 2.1 angstrom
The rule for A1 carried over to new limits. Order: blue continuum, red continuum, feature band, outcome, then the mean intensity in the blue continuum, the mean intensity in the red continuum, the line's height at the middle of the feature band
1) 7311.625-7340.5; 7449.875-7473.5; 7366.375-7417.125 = -0.01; 4.85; 4.42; 4.64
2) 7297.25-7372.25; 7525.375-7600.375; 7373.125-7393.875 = 0.00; 4.82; 4.4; 4.73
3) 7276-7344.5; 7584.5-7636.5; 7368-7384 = 0.02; 4.81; 4.61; 4.76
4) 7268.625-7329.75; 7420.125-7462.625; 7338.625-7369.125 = -0.02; 4.79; 4.52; 4.69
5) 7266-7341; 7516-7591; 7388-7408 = -0.02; 4.77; 4.38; 4.62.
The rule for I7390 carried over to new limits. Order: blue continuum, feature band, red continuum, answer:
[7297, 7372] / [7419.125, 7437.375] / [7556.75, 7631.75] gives 0.01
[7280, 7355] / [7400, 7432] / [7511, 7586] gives -0.01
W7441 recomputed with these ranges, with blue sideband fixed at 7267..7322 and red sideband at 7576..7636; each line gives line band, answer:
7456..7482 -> 1.1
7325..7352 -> -0.3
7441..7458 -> 1.1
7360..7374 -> -0.1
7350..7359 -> 0.0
